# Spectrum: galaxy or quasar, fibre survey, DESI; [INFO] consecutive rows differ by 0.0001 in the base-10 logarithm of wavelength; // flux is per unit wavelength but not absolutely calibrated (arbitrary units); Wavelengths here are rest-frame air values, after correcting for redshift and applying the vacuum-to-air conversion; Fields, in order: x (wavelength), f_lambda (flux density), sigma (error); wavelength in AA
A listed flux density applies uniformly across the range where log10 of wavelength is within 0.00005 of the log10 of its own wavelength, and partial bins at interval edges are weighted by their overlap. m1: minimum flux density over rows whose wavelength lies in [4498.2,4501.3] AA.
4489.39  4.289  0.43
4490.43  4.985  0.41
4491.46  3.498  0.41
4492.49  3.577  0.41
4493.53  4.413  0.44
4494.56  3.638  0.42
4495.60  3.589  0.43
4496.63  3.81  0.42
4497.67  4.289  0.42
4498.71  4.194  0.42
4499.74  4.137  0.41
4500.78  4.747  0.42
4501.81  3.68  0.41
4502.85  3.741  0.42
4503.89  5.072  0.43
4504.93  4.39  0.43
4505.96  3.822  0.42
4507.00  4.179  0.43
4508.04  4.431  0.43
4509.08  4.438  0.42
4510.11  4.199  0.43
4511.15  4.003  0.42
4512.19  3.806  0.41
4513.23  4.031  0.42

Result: 4.137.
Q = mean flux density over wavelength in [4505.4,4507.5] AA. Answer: 4.02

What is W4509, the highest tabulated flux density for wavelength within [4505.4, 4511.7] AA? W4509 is 4.438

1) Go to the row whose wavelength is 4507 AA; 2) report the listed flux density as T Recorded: 4.179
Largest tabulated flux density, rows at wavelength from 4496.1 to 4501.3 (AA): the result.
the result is 4.747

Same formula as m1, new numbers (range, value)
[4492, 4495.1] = 3.577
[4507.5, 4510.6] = 4.199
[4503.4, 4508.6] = 3.822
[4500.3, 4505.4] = 3.68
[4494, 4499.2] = 3.589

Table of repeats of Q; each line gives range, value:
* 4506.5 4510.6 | 4.32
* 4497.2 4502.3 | 4.22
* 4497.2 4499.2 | 4.23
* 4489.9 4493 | 4.02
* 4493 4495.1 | 4.01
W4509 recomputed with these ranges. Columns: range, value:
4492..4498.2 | 4.413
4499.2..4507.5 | 5.072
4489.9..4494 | 4.985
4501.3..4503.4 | 3.741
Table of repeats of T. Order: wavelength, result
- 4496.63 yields 3.81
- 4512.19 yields 3.806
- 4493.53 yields 4.413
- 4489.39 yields 4.289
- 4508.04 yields 4.431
